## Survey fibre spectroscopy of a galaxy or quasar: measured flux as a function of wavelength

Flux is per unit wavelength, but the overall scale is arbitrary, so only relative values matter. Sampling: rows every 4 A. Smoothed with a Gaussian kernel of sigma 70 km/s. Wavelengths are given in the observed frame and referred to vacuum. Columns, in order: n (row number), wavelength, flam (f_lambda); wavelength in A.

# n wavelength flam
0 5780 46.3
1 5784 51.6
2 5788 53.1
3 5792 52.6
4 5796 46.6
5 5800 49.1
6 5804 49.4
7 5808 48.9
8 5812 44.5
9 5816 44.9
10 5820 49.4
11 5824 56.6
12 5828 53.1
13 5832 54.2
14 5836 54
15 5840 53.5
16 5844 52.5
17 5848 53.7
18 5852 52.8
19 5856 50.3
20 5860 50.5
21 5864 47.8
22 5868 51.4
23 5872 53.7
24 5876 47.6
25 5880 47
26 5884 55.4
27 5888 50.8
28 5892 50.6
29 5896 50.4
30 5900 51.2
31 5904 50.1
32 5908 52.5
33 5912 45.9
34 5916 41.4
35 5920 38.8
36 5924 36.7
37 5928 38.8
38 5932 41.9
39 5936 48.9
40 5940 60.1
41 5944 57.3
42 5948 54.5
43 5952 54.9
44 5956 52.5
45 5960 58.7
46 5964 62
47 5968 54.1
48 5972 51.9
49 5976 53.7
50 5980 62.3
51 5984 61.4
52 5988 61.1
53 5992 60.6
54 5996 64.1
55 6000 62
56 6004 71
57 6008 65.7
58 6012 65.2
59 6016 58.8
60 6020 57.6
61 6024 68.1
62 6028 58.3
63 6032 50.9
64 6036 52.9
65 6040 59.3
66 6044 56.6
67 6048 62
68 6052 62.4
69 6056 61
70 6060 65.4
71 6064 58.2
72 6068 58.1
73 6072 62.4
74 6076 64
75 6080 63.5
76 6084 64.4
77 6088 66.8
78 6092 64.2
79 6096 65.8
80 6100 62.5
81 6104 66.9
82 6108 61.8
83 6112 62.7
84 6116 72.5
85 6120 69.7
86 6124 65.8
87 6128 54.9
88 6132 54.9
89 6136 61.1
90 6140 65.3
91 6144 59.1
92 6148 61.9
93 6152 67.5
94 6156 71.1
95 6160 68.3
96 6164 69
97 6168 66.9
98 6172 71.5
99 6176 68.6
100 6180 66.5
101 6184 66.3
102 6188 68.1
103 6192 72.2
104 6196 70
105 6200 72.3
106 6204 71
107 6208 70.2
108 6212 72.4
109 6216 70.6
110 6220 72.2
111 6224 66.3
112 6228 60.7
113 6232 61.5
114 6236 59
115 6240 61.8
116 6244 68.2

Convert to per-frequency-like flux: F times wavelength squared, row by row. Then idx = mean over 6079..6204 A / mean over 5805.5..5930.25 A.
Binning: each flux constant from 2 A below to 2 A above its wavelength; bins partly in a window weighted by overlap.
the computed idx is 1.47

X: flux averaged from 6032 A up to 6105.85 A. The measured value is 61.7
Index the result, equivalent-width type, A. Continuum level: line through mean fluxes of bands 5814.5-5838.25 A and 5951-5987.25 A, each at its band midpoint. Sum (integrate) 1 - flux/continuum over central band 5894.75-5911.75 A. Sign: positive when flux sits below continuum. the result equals 1.3 A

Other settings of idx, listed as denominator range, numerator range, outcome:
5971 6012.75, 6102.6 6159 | 1.08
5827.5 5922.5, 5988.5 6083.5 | 1.29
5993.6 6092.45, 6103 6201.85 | 1.11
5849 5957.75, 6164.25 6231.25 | 1.54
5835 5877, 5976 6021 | 1.27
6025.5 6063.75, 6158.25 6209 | 1.23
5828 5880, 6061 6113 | 1.32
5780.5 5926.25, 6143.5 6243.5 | 1.52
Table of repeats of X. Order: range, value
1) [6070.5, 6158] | 64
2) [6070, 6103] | 64.3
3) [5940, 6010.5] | 59.3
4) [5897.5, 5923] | 46.3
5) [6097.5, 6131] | 64.3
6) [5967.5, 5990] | 57.6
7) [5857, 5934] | 47.5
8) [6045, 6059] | 61.7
